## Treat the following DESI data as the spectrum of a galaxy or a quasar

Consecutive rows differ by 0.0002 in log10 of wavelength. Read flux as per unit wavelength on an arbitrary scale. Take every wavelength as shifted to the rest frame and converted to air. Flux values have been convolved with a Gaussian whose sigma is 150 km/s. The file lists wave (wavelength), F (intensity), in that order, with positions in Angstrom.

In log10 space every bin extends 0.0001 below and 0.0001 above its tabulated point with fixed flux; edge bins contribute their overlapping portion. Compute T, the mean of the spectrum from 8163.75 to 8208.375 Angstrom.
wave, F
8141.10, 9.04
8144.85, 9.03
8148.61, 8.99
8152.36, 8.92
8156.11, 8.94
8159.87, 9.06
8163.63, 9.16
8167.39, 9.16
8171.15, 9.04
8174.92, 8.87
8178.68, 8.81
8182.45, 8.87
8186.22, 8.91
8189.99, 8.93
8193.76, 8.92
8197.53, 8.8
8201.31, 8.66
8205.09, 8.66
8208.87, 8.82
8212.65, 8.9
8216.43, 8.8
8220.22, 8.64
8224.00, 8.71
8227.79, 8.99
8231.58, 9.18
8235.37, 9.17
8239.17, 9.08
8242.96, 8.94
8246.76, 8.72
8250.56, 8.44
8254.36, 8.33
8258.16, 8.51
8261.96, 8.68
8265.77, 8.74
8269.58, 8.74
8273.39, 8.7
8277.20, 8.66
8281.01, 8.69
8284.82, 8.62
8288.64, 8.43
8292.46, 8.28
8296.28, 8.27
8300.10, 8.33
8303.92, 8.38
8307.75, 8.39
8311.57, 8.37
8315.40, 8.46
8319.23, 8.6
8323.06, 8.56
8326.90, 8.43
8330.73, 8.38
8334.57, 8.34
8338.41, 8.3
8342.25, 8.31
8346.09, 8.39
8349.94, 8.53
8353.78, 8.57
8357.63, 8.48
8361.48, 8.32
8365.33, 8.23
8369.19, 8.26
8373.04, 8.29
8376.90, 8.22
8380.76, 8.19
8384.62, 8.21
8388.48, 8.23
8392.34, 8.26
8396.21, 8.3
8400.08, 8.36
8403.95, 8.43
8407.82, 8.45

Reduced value 8.88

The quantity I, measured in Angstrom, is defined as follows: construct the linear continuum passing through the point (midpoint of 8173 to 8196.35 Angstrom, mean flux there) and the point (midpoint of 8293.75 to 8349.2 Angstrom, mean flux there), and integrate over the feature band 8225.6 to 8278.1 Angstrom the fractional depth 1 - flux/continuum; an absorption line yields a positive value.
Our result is -0.81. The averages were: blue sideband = 8.88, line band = 8.78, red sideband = 8.4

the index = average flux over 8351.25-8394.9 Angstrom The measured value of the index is 8.3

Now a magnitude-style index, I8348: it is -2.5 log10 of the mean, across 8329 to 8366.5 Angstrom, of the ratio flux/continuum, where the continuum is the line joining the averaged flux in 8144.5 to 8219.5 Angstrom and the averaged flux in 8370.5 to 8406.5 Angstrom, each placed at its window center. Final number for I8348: 0.00 mag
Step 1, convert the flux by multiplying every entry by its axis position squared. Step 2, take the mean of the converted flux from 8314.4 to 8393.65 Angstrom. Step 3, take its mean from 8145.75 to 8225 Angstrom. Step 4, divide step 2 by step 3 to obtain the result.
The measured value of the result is 1.0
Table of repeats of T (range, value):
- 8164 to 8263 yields 8.83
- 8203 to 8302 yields 8.69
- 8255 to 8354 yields 8.48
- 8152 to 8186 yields 8.98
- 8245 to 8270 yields 8.58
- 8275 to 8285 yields 8.67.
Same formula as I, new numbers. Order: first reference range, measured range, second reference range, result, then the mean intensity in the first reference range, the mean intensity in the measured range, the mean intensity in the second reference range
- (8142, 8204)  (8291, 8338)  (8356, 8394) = 0.39 Angstrom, 8.94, 8.4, 8.27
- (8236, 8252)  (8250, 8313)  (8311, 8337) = 1.07 Angstrom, 8.83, 8.51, 8.45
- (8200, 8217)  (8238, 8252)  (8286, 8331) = -0.25 Angstrom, 8.77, 8.79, 8.41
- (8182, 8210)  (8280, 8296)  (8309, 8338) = 0.14 Angstrom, 8.82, 8.47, 8.44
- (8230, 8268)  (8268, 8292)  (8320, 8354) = 0.09 Angstrom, 8.77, 8.62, 8.42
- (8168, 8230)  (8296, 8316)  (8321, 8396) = 0.32 Angstrom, 8.84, 8.37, 8.34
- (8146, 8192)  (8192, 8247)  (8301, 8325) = -0.51 Angstrom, 8.97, 8.87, 8.45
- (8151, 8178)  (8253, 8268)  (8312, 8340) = 0.16 Angstrom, 9.01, 8.58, 8.44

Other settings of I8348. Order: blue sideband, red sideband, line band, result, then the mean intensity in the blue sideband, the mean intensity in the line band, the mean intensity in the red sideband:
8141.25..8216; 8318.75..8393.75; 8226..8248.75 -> -0.034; 8.92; 9.01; 8.35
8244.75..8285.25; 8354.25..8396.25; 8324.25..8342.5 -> 0.006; 8.62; 8.36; 8.28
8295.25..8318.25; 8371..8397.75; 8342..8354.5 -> -0.020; 8.38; 8.46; 8.24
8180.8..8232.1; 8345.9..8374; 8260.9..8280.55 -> -0.007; 8.83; 8.7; 8.39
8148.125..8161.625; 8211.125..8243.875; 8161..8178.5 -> -0.008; 8.98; 9.03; 8.94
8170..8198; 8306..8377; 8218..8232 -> -0.010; 8.9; 8.85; 8.4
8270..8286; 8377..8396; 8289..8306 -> 0.035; 8.68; 8.32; 8.23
